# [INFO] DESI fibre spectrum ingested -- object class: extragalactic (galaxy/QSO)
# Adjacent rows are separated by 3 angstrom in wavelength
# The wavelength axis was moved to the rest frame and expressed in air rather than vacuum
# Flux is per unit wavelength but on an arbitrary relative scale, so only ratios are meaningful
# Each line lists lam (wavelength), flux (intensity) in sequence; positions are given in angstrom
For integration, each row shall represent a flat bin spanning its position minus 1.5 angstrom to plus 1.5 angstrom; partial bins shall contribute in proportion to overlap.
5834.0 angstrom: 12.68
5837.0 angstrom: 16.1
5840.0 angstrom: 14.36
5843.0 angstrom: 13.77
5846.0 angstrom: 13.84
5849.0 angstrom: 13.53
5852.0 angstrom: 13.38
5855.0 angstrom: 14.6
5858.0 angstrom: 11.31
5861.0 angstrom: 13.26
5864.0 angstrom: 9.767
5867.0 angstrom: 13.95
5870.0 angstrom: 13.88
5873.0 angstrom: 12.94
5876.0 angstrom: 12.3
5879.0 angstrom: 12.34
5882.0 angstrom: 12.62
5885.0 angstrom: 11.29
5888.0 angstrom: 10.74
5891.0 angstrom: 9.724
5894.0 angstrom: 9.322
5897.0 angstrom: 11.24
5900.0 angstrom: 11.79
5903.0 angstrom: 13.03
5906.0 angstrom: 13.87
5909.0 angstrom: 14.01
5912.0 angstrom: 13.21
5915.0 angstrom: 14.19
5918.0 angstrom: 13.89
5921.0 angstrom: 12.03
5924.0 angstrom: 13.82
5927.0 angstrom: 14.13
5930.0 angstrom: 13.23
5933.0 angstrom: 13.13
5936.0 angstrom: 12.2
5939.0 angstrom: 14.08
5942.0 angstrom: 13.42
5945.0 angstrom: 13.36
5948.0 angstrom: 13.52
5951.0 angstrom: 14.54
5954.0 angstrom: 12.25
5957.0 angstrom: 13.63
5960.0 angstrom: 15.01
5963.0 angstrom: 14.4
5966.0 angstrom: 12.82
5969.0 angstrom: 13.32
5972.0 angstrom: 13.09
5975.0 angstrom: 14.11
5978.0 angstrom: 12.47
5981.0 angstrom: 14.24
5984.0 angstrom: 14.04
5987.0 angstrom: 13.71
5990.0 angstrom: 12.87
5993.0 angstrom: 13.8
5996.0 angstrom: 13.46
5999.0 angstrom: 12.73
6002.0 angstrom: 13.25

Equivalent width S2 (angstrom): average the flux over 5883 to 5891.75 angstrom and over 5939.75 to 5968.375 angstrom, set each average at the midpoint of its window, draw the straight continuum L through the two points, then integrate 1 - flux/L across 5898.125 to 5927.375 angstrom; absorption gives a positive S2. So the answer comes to -3.62 angstrom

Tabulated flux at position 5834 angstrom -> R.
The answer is 12.68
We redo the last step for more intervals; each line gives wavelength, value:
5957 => 13.63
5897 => 11.24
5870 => 13.88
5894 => 9.322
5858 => 11.31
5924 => 13.82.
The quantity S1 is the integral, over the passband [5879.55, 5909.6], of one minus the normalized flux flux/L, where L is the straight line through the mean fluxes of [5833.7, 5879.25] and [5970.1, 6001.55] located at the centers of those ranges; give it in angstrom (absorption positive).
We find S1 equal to 3.65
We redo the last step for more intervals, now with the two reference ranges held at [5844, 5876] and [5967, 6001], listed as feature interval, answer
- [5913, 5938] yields -0.2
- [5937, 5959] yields -0.4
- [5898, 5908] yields 0.2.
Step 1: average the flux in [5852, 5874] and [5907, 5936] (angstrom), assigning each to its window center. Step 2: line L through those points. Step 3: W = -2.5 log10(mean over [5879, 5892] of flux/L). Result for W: 0.16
